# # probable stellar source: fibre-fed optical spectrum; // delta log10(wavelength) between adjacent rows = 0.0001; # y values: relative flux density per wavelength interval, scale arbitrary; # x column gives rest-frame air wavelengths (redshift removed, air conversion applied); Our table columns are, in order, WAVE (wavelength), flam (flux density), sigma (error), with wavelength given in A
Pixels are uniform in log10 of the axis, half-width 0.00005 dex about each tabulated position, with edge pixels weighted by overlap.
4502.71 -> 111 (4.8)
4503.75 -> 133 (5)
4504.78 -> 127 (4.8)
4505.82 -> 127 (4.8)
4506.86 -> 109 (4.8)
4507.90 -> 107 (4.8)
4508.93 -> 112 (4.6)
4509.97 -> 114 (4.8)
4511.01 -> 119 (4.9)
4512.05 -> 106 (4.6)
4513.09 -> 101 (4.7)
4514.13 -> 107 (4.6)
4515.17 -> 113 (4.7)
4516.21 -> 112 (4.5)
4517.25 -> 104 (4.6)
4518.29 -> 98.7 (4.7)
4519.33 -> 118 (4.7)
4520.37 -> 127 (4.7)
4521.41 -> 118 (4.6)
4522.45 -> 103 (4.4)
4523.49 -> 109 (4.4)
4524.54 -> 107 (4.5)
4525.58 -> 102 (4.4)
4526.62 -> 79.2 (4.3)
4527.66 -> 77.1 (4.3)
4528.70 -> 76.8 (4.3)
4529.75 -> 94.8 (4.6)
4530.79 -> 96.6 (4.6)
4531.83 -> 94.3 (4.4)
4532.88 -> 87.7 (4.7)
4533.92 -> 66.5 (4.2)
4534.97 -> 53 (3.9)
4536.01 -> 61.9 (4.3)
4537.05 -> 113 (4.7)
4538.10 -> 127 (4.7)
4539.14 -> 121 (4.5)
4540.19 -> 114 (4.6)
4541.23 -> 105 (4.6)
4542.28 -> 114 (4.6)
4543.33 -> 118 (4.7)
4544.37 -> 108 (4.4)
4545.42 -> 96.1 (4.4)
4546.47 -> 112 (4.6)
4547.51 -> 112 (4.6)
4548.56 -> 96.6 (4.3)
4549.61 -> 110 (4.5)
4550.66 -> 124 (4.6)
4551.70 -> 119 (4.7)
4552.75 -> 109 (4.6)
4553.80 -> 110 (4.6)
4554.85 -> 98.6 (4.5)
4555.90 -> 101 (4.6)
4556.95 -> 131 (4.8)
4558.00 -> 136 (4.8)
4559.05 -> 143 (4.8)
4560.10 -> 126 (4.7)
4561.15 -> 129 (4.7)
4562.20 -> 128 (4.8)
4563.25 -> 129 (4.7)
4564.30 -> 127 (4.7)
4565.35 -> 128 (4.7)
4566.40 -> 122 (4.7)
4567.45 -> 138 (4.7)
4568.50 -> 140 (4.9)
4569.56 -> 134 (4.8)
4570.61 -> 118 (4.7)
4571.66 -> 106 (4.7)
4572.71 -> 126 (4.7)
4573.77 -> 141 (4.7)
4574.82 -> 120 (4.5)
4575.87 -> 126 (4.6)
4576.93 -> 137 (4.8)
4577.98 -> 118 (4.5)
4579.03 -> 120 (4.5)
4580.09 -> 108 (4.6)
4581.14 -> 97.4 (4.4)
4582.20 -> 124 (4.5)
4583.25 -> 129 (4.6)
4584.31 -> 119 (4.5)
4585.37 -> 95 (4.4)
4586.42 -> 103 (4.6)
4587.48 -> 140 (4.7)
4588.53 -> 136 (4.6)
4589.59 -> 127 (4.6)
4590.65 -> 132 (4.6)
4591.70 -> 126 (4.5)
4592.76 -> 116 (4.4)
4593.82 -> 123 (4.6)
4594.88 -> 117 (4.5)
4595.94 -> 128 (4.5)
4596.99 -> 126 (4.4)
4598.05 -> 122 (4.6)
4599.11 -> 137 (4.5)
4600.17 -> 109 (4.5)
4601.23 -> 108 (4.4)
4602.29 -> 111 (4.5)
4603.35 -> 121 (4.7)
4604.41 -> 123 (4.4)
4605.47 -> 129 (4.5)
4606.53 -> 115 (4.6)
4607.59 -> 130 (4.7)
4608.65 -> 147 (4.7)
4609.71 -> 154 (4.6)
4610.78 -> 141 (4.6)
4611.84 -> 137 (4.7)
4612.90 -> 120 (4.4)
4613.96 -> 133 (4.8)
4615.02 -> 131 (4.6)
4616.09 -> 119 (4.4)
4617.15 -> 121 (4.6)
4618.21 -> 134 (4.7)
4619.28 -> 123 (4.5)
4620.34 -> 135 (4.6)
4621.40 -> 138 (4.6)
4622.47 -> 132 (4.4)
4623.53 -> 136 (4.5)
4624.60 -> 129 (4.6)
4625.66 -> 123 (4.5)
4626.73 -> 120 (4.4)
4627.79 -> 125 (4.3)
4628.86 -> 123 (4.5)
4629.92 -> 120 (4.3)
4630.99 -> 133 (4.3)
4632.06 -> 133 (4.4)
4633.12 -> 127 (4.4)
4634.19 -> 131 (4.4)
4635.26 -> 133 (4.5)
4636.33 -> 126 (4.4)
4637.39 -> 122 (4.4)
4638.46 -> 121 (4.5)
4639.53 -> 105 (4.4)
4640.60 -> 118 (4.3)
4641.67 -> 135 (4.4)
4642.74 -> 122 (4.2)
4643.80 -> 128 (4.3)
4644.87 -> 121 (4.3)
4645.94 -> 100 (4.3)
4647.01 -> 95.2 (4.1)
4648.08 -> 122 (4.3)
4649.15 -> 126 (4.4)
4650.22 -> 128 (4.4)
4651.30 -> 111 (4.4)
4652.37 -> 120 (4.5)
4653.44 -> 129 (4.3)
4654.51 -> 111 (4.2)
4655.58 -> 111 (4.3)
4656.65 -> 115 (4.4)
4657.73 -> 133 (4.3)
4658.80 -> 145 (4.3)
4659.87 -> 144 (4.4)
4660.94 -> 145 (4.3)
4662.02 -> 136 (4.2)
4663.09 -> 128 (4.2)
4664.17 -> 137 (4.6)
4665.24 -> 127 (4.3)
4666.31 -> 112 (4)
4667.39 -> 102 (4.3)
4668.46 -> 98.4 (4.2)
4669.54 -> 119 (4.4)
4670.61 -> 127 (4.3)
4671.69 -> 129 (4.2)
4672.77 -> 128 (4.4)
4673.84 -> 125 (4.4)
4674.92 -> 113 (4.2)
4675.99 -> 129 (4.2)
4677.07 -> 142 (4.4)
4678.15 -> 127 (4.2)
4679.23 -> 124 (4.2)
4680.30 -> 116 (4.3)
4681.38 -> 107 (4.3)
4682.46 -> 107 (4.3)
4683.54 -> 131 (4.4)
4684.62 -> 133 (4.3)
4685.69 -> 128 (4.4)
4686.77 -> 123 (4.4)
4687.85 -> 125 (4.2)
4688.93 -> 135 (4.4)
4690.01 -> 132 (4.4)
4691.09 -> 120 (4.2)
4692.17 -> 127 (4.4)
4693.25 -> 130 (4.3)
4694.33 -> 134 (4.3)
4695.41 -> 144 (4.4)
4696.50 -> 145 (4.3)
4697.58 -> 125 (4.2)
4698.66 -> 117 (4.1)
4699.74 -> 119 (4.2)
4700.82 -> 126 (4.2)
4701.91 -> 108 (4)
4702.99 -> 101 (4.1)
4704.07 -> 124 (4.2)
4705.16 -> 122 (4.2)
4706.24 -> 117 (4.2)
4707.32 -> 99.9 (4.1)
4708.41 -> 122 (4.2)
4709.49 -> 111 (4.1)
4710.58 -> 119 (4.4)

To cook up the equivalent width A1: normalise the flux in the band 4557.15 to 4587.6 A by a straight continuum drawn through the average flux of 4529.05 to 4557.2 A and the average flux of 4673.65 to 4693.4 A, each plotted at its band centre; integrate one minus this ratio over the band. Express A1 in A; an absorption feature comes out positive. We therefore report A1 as -4.74 A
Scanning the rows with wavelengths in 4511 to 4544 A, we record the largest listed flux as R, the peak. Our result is 127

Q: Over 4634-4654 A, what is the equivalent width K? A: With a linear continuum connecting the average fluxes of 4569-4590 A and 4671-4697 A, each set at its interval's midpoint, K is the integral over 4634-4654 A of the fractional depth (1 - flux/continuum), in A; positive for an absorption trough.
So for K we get 0.7 A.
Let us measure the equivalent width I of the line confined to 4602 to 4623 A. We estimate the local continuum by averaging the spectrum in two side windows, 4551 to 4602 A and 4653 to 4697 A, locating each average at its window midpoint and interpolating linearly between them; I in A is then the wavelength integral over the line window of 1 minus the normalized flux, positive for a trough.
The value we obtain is -1.0 A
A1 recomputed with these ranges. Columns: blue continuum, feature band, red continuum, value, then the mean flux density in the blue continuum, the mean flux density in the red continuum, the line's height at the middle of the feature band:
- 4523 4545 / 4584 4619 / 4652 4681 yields -4.5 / 96.4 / 125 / 111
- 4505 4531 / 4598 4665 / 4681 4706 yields -4.6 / 106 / 124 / 118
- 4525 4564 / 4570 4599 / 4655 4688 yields -2.5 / 106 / 125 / 112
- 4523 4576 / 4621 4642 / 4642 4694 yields -1.2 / 111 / 124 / 120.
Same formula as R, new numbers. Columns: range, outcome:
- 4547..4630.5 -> 154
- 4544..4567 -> 143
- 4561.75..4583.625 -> 141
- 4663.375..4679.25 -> 142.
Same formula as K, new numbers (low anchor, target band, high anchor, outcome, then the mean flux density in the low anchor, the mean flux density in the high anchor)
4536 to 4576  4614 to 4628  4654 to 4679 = -0.64 A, 119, 125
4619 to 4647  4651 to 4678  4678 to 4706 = -0.08 A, 125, 124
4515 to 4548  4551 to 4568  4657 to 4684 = -2.80 A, 101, 125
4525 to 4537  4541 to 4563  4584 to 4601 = -4.55 A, 82.4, 122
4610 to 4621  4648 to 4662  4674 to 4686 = -0.08 A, 130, 123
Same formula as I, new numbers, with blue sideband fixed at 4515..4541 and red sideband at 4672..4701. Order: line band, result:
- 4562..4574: -2.5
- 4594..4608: -1.2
